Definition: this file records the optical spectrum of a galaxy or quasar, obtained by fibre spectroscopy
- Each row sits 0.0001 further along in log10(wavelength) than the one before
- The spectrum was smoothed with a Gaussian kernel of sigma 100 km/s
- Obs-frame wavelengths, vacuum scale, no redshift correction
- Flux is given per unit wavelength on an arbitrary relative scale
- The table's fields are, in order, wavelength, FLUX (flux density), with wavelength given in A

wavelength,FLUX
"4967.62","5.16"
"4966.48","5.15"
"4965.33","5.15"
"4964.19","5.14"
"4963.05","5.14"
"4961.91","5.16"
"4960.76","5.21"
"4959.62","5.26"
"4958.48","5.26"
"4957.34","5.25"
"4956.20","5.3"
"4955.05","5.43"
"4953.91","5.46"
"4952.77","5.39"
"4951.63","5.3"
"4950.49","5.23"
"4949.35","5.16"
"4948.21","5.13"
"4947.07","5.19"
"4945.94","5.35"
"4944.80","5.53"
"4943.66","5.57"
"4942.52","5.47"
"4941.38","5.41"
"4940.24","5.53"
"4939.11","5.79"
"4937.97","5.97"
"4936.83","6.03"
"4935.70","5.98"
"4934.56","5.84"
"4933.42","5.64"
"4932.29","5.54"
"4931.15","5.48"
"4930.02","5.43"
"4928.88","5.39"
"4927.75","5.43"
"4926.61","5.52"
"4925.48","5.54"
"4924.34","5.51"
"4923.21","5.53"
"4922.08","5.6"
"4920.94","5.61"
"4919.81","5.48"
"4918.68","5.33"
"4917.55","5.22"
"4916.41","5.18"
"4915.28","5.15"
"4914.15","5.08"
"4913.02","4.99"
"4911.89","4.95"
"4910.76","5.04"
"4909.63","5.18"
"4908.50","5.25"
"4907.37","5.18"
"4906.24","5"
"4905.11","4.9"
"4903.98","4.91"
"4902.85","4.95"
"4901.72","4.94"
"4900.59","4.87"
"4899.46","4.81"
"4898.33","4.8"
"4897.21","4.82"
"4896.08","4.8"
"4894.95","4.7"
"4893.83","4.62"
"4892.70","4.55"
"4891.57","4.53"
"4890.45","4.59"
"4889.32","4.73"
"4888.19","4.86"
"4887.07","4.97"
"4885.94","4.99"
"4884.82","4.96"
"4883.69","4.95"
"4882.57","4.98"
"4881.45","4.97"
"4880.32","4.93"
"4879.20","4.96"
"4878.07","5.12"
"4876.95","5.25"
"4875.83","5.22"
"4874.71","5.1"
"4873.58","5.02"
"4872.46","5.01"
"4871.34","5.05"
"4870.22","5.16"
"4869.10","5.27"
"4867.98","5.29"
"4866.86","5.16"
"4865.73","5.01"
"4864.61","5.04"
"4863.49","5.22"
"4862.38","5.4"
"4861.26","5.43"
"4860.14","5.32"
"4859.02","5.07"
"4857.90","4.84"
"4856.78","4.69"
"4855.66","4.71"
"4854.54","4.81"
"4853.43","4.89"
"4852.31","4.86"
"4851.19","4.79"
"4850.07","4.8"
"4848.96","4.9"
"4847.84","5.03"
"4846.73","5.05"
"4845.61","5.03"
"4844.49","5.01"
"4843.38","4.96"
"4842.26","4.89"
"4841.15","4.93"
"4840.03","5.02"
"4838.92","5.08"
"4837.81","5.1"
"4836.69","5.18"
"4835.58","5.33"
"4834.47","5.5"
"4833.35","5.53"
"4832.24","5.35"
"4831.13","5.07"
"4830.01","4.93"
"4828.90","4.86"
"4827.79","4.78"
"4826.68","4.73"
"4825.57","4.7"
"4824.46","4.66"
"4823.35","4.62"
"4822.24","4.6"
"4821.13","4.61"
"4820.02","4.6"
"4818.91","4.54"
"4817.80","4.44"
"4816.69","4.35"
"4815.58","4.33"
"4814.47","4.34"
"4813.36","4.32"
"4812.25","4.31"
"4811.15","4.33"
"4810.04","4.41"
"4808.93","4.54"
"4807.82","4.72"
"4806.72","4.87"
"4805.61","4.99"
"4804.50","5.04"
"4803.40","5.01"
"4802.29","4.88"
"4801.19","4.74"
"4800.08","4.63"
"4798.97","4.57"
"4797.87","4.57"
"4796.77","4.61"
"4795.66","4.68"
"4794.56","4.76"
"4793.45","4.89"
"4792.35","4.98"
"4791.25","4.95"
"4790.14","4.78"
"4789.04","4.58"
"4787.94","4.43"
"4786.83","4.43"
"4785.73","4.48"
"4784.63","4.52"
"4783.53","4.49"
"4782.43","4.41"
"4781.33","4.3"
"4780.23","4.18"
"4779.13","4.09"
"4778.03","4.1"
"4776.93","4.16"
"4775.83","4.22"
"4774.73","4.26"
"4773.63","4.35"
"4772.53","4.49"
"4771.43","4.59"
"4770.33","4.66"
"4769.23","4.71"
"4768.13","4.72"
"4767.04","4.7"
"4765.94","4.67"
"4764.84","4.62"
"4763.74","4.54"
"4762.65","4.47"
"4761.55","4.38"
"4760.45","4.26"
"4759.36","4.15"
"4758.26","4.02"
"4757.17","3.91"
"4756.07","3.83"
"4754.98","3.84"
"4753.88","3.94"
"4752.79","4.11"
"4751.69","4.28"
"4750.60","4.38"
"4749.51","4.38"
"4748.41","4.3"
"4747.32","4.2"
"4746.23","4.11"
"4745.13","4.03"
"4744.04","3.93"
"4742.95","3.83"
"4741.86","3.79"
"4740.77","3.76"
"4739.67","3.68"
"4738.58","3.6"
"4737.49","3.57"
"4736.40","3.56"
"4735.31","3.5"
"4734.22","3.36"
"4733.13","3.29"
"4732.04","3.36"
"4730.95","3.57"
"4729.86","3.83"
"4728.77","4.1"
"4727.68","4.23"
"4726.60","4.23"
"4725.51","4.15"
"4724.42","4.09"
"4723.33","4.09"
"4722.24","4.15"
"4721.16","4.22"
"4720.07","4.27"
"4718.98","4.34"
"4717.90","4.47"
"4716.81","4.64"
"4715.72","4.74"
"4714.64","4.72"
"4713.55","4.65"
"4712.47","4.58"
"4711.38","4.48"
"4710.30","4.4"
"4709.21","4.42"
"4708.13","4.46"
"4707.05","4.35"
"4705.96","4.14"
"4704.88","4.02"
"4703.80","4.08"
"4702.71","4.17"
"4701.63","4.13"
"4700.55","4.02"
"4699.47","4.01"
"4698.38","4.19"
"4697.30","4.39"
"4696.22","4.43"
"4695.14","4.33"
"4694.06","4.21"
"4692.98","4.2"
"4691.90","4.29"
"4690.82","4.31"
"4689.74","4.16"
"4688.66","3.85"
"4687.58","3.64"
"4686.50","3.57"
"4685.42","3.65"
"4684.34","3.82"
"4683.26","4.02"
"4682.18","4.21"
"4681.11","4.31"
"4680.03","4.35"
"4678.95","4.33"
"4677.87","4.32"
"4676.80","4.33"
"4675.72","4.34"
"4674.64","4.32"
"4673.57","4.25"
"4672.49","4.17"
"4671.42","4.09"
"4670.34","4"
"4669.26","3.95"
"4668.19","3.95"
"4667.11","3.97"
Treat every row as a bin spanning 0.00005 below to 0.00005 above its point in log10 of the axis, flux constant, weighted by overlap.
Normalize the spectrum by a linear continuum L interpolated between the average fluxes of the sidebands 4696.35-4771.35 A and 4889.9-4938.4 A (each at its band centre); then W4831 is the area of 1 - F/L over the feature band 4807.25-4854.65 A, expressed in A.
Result -0.85 A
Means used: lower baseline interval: 4.16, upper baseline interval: 5.21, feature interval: 4.81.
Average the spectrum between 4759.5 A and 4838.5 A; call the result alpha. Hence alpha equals 4.64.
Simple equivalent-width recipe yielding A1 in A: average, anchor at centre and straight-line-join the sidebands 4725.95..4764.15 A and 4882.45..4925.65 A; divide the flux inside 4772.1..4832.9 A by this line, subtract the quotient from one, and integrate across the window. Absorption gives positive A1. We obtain -3.6 A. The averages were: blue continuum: 3.95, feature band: 4.6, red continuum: 5.02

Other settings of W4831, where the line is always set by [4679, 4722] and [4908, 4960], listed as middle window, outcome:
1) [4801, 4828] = 1.10 A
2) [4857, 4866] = -0.19 A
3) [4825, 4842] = -0.56 A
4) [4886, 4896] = 0.93 A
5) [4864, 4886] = 0.18 A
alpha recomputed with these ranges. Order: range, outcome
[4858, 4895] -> 5.02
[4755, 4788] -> 4.36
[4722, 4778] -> 4.1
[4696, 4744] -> 4.09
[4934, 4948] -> 5.63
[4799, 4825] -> 4.6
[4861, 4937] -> 5.14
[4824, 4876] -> 5.04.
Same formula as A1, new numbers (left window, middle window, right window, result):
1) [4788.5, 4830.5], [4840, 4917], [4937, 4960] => 0.83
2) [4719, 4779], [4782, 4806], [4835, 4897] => -1.39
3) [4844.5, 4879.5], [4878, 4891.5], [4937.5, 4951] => 0.68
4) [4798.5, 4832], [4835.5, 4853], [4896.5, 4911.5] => -0.84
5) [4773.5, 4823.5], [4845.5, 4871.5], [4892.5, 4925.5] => -1.06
